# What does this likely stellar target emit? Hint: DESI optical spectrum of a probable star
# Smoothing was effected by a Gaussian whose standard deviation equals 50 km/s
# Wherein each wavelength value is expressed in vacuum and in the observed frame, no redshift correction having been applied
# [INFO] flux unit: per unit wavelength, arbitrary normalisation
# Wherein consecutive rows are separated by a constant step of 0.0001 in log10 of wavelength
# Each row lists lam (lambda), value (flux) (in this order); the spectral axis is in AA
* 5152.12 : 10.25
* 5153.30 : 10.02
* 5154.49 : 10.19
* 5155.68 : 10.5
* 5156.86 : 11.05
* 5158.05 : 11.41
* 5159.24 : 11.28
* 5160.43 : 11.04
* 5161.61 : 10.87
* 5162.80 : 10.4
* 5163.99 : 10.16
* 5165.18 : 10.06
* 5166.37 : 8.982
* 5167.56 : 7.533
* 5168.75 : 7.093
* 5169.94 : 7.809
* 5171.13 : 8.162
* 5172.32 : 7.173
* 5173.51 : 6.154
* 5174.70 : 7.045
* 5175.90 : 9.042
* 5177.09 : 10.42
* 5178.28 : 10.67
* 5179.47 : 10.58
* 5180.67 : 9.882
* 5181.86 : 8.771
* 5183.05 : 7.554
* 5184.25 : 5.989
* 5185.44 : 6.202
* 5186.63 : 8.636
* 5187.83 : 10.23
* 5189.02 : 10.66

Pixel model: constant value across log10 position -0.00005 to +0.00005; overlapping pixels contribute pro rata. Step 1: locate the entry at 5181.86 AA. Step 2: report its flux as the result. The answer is 8.771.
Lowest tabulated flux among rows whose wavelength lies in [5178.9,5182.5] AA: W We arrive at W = 8.771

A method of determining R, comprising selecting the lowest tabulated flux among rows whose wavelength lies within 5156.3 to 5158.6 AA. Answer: 11.05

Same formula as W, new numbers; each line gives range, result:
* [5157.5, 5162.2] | 10.87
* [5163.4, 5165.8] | 10.06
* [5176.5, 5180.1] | 10.42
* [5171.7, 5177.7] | 6.154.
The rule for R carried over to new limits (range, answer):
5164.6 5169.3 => 7.093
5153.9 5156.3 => 10.19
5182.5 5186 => 5.989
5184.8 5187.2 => 6.202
